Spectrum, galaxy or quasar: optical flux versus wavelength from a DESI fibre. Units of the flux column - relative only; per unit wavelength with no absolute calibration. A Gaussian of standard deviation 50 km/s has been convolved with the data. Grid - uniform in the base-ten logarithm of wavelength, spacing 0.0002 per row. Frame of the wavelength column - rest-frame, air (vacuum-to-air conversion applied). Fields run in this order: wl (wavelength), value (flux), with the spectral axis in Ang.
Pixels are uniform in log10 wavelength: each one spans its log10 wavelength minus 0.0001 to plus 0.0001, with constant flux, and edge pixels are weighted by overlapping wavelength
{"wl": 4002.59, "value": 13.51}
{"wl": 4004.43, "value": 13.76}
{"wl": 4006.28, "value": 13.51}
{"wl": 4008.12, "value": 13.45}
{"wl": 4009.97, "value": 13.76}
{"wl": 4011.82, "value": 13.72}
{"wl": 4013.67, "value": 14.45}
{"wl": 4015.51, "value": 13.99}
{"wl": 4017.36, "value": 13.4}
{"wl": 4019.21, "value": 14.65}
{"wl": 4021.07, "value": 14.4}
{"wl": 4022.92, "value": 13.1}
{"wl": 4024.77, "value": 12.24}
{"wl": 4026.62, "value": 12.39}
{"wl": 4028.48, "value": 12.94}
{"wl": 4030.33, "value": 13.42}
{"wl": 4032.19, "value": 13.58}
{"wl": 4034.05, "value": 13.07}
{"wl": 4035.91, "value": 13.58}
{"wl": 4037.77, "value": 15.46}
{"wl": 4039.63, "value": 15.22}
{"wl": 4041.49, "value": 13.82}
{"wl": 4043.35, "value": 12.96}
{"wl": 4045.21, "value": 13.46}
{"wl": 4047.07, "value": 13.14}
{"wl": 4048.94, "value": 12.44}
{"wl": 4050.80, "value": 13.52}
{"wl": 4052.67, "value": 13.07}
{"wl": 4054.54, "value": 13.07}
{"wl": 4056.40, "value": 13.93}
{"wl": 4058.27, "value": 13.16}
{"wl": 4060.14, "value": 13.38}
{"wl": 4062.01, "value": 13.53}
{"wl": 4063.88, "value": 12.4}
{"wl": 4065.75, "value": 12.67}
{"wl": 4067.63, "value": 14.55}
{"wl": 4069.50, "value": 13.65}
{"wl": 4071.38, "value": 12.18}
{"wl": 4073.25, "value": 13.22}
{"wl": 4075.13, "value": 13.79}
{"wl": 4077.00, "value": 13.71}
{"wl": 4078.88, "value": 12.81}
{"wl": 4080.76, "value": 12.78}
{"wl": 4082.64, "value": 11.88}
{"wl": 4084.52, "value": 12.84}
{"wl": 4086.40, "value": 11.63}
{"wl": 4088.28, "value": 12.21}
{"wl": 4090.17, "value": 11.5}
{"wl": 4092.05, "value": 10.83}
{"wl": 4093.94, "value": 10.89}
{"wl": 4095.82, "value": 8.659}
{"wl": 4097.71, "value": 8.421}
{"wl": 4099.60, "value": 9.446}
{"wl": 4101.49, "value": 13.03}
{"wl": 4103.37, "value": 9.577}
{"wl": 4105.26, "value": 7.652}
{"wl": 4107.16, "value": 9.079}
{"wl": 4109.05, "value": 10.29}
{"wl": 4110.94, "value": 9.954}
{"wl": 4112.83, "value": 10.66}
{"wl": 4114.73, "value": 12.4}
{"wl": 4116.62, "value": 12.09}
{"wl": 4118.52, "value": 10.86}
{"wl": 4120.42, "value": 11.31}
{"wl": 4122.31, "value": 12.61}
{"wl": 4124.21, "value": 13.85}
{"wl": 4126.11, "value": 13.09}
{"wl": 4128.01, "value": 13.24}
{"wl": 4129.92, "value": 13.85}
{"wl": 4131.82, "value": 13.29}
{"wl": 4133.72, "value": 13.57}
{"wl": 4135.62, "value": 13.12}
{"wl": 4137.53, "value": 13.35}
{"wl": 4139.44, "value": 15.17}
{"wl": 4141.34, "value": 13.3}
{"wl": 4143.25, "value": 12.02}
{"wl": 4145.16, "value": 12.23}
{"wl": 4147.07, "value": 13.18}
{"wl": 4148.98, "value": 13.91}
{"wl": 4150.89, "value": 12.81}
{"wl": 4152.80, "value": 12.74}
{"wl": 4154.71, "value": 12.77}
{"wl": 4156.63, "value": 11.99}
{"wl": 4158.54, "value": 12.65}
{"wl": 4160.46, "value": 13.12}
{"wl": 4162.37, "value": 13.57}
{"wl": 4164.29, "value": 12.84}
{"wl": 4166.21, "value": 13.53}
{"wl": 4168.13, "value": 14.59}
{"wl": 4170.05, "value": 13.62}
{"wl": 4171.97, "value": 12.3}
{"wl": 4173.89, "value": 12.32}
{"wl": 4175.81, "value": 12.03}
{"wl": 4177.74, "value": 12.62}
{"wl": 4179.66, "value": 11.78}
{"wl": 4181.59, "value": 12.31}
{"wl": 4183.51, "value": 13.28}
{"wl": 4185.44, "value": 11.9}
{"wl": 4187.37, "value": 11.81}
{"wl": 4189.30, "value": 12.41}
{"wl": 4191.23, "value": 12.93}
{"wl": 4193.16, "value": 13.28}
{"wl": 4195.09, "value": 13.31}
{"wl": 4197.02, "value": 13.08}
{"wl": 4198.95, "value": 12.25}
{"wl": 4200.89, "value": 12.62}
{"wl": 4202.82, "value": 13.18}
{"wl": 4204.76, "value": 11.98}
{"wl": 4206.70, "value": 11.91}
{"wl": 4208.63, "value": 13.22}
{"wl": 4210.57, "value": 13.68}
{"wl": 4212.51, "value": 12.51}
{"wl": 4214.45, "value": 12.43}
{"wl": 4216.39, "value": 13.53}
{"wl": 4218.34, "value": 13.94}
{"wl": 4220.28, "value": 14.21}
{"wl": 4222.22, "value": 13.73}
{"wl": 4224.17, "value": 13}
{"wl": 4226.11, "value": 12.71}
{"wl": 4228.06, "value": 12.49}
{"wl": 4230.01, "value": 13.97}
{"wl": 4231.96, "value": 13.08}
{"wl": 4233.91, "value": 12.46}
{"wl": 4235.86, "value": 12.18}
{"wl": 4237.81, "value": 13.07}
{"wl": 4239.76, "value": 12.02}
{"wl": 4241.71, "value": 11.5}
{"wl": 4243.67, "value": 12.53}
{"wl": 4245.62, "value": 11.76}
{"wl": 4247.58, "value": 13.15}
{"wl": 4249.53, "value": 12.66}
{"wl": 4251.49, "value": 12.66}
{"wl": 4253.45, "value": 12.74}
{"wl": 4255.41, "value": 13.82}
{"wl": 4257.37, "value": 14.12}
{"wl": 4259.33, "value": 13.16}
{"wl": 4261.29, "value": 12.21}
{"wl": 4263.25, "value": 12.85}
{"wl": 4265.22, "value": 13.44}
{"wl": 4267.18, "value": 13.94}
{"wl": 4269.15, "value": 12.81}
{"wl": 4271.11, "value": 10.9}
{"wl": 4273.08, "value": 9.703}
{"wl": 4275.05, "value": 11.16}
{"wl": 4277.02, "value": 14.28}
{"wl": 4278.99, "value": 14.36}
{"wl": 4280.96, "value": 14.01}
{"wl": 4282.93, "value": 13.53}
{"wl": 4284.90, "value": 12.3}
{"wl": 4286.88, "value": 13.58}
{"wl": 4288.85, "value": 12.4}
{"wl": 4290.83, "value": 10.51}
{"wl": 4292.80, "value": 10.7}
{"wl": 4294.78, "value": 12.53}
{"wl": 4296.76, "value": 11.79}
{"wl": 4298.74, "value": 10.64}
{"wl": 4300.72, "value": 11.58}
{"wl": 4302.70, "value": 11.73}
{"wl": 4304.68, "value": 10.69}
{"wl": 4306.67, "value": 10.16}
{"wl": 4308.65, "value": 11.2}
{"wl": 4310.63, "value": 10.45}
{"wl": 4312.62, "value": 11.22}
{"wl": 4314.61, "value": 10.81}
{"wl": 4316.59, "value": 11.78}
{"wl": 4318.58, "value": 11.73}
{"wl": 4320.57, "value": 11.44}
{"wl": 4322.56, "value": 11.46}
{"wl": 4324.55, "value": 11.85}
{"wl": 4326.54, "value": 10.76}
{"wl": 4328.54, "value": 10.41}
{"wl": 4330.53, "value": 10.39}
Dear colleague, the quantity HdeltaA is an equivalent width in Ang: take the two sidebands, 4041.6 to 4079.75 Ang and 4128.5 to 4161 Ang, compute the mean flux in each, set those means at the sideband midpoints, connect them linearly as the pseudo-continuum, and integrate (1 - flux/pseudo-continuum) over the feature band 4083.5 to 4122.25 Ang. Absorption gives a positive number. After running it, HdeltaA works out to 7.3 Ang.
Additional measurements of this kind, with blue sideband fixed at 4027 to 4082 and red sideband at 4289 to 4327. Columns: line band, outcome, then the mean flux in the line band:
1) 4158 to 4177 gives -0.97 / 13.1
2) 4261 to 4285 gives -2.55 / 12.8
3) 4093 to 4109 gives 4.13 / 9.63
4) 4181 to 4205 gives -0.90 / 12.7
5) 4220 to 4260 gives -3.60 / 12.9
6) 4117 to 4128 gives 0.34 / 12.4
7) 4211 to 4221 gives -1.08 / 13.3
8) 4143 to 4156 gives -0.26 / 12.8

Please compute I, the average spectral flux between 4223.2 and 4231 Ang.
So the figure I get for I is 13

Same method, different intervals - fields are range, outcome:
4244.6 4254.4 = 12.6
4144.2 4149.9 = 13.1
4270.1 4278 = 11.5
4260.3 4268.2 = 13.1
